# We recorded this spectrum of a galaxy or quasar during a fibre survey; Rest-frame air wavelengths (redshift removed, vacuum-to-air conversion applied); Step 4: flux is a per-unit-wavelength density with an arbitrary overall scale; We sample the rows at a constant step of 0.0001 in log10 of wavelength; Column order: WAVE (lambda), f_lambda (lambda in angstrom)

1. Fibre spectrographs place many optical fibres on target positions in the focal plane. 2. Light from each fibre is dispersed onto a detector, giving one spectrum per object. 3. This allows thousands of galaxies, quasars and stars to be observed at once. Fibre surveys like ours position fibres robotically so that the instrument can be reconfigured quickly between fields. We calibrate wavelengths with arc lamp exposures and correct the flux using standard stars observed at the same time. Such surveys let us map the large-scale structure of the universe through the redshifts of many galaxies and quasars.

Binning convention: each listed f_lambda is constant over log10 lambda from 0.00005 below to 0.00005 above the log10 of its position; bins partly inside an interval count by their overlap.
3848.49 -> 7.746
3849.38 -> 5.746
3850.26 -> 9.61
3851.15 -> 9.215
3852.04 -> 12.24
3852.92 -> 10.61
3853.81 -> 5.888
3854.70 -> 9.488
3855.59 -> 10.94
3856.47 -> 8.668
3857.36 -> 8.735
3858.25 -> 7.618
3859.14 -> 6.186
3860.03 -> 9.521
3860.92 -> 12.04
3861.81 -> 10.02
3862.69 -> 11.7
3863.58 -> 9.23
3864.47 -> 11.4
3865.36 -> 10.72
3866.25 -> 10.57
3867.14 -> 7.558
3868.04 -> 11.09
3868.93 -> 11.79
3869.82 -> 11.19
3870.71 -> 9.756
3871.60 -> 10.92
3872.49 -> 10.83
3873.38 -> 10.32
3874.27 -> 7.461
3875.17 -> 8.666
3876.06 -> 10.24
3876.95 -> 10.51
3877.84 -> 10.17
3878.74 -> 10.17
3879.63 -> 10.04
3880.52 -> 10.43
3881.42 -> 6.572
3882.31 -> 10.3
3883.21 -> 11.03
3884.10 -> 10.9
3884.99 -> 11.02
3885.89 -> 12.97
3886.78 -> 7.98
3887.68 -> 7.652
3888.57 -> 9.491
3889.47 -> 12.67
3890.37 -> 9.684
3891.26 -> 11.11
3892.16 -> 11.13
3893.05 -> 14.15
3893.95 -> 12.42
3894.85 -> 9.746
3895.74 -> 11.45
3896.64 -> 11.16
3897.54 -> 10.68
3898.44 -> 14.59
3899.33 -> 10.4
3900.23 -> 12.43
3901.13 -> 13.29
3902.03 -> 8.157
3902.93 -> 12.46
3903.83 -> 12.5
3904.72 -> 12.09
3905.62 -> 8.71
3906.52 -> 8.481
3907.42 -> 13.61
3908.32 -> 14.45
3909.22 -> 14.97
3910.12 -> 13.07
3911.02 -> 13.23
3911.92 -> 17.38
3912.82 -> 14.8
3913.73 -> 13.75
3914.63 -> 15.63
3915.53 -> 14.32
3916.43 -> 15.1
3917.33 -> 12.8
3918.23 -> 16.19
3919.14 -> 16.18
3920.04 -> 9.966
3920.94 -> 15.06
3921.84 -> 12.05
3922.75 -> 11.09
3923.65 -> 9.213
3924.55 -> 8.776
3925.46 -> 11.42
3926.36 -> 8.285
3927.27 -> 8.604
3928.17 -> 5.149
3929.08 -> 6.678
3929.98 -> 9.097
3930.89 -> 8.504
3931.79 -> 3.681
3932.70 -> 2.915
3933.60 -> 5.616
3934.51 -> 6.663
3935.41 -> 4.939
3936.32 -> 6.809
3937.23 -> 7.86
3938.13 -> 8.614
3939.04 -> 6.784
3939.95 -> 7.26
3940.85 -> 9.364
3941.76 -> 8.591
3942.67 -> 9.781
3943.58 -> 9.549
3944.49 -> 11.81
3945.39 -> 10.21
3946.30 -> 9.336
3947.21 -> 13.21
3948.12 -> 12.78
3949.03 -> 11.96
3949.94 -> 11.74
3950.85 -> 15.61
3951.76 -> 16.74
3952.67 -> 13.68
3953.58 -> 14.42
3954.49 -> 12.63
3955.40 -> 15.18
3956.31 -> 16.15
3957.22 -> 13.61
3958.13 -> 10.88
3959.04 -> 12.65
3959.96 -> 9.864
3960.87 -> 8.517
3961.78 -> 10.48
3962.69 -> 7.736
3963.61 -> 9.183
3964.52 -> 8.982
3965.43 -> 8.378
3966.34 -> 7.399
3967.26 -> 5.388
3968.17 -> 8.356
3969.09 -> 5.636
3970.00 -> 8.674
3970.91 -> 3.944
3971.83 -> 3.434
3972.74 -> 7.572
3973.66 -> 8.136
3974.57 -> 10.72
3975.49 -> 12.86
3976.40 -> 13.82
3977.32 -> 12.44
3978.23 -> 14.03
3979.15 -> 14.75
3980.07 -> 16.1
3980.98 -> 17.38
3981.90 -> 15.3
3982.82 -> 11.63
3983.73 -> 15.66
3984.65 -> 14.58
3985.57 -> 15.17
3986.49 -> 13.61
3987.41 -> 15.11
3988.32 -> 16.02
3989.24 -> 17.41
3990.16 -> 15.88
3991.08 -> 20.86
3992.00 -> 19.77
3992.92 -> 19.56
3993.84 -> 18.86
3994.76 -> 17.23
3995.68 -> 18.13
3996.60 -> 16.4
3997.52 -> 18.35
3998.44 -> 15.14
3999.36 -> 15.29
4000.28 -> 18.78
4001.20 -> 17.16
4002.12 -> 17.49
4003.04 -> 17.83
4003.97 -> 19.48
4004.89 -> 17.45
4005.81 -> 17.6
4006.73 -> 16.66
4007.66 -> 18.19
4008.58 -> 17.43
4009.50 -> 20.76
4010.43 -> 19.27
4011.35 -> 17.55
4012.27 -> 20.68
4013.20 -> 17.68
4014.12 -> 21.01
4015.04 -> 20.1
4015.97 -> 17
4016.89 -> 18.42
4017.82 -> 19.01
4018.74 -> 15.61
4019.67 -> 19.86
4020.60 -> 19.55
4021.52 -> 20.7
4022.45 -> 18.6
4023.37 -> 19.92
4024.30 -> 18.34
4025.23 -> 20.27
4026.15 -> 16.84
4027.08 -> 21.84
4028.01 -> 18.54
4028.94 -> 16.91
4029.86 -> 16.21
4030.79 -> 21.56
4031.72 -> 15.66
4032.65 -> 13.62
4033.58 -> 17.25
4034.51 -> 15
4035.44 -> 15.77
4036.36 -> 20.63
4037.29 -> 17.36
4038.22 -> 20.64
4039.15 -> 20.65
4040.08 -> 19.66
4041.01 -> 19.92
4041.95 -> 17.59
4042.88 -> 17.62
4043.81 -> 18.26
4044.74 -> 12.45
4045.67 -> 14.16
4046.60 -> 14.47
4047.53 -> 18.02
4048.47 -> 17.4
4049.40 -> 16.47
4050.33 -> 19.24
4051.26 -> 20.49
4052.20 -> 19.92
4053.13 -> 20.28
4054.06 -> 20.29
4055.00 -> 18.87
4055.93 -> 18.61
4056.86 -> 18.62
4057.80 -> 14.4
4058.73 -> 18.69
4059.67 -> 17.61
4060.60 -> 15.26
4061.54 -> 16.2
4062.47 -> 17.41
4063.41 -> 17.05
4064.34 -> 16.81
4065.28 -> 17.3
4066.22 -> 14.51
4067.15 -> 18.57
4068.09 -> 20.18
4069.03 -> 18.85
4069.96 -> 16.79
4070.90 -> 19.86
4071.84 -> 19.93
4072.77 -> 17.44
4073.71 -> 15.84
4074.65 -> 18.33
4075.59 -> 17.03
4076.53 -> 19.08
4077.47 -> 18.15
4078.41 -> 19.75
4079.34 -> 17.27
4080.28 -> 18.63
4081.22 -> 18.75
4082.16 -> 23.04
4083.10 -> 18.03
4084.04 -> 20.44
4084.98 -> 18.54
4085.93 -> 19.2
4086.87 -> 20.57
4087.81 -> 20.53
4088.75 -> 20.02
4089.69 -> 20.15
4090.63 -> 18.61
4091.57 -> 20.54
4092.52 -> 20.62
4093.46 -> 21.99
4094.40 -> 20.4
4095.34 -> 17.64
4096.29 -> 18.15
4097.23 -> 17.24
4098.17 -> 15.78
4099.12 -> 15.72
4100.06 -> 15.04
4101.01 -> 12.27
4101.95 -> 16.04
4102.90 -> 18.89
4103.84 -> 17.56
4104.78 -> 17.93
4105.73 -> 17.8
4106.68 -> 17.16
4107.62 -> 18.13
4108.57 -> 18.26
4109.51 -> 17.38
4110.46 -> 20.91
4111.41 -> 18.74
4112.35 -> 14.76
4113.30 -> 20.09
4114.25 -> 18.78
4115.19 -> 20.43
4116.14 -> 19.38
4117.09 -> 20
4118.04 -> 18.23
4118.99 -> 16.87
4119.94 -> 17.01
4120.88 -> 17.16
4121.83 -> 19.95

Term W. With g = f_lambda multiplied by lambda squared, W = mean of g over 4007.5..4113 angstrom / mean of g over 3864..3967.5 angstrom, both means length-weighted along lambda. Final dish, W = 1.82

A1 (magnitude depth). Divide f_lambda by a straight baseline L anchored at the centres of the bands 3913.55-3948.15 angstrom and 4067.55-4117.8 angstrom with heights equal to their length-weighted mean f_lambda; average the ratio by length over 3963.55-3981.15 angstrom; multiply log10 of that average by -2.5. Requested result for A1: 0.23 mag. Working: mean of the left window 9.77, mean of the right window 18.5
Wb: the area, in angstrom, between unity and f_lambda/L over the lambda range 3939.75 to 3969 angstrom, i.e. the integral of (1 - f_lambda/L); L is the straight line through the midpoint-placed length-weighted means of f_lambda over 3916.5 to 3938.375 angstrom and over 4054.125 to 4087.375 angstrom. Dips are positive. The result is -0.5 angstrom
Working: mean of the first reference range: 9.11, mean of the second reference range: 18.2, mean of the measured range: 10.9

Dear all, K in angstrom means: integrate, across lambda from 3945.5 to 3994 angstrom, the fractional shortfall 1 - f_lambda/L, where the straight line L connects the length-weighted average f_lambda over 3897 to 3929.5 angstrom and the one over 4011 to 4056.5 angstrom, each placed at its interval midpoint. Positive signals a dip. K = 8.3 angstrom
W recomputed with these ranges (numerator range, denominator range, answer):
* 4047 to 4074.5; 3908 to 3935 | 1.73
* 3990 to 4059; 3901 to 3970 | 1.78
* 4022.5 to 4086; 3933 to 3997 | 1.59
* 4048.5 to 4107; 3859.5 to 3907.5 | 1.89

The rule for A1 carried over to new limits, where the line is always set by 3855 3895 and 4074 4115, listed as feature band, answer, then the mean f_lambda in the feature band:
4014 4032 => -0.19 mag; 18.8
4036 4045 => -0.13 mag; 18.6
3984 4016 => -0.19 mag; 17.7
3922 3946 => 0.47 mag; 8.03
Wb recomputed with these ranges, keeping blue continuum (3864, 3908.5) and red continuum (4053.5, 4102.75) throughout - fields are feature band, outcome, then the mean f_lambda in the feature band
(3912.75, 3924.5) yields -1.4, 13.3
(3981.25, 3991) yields -0.5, 15.3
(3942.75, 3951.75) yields 0.8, 12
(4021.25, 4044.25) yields -2.7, 18.4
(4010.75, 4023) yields -2.4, 18.9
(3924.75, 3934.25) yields 4.1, 7.03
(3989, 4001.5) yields -2.4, 17.8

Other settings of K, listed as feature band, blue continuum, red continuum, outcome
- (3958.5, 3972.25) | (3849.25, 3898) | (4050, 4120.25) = 5.7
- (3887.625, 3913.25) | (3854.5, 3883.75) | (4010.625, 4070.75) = -1.3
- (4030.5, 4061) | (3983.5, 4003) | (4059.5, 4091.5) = 0.3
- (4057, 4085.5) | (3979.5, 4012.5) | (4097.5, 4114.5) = -1.3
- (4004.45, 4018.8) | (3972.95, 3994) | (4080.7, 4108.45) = -2.3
